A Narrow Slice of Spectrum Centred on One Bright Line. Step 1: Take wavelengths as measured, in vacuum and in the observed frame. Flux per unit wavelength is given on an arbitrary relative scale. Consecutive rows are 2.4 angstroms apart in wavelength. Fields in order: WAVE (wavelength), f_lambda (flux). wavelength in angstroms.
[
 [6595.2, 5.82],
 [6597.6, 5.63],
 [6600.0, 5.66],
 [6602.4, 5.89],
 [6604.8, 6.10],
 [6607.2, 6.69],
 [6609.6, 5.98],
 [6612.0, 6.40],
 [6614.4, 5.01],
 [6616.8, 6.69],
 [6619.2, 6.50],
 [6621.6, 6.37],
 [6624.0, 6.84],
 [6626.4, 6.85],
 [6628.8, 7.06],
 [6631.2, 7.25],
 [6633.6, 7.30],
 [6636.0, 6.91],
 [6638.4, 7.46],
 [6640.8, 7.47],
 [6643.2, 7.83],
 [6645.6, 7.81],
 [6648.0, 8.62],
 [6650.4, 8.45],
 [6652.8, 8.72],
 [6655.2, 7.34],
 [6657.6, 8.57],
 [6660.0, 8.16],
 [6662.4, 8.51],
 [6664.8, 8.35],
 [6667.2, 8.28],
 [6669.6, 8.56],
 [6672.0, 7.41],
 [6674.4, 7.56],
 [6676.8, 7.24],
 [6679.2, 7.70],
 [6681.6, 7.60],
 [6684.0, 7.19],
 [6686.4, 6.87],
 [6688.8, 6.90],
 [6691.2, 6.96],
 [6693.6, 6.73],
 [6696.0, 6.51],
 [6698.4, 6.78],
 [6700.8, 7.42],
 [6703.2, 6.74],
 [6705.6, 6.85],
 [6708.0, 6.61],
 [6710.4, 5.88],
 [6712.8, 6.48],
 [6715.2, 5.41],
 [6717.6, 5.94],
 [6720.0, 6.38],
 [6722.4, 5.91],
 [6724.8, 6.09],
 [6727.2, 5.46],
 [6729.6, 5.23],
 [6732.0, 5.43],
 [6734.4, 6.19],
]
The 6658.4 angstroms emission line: Mg II 2798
